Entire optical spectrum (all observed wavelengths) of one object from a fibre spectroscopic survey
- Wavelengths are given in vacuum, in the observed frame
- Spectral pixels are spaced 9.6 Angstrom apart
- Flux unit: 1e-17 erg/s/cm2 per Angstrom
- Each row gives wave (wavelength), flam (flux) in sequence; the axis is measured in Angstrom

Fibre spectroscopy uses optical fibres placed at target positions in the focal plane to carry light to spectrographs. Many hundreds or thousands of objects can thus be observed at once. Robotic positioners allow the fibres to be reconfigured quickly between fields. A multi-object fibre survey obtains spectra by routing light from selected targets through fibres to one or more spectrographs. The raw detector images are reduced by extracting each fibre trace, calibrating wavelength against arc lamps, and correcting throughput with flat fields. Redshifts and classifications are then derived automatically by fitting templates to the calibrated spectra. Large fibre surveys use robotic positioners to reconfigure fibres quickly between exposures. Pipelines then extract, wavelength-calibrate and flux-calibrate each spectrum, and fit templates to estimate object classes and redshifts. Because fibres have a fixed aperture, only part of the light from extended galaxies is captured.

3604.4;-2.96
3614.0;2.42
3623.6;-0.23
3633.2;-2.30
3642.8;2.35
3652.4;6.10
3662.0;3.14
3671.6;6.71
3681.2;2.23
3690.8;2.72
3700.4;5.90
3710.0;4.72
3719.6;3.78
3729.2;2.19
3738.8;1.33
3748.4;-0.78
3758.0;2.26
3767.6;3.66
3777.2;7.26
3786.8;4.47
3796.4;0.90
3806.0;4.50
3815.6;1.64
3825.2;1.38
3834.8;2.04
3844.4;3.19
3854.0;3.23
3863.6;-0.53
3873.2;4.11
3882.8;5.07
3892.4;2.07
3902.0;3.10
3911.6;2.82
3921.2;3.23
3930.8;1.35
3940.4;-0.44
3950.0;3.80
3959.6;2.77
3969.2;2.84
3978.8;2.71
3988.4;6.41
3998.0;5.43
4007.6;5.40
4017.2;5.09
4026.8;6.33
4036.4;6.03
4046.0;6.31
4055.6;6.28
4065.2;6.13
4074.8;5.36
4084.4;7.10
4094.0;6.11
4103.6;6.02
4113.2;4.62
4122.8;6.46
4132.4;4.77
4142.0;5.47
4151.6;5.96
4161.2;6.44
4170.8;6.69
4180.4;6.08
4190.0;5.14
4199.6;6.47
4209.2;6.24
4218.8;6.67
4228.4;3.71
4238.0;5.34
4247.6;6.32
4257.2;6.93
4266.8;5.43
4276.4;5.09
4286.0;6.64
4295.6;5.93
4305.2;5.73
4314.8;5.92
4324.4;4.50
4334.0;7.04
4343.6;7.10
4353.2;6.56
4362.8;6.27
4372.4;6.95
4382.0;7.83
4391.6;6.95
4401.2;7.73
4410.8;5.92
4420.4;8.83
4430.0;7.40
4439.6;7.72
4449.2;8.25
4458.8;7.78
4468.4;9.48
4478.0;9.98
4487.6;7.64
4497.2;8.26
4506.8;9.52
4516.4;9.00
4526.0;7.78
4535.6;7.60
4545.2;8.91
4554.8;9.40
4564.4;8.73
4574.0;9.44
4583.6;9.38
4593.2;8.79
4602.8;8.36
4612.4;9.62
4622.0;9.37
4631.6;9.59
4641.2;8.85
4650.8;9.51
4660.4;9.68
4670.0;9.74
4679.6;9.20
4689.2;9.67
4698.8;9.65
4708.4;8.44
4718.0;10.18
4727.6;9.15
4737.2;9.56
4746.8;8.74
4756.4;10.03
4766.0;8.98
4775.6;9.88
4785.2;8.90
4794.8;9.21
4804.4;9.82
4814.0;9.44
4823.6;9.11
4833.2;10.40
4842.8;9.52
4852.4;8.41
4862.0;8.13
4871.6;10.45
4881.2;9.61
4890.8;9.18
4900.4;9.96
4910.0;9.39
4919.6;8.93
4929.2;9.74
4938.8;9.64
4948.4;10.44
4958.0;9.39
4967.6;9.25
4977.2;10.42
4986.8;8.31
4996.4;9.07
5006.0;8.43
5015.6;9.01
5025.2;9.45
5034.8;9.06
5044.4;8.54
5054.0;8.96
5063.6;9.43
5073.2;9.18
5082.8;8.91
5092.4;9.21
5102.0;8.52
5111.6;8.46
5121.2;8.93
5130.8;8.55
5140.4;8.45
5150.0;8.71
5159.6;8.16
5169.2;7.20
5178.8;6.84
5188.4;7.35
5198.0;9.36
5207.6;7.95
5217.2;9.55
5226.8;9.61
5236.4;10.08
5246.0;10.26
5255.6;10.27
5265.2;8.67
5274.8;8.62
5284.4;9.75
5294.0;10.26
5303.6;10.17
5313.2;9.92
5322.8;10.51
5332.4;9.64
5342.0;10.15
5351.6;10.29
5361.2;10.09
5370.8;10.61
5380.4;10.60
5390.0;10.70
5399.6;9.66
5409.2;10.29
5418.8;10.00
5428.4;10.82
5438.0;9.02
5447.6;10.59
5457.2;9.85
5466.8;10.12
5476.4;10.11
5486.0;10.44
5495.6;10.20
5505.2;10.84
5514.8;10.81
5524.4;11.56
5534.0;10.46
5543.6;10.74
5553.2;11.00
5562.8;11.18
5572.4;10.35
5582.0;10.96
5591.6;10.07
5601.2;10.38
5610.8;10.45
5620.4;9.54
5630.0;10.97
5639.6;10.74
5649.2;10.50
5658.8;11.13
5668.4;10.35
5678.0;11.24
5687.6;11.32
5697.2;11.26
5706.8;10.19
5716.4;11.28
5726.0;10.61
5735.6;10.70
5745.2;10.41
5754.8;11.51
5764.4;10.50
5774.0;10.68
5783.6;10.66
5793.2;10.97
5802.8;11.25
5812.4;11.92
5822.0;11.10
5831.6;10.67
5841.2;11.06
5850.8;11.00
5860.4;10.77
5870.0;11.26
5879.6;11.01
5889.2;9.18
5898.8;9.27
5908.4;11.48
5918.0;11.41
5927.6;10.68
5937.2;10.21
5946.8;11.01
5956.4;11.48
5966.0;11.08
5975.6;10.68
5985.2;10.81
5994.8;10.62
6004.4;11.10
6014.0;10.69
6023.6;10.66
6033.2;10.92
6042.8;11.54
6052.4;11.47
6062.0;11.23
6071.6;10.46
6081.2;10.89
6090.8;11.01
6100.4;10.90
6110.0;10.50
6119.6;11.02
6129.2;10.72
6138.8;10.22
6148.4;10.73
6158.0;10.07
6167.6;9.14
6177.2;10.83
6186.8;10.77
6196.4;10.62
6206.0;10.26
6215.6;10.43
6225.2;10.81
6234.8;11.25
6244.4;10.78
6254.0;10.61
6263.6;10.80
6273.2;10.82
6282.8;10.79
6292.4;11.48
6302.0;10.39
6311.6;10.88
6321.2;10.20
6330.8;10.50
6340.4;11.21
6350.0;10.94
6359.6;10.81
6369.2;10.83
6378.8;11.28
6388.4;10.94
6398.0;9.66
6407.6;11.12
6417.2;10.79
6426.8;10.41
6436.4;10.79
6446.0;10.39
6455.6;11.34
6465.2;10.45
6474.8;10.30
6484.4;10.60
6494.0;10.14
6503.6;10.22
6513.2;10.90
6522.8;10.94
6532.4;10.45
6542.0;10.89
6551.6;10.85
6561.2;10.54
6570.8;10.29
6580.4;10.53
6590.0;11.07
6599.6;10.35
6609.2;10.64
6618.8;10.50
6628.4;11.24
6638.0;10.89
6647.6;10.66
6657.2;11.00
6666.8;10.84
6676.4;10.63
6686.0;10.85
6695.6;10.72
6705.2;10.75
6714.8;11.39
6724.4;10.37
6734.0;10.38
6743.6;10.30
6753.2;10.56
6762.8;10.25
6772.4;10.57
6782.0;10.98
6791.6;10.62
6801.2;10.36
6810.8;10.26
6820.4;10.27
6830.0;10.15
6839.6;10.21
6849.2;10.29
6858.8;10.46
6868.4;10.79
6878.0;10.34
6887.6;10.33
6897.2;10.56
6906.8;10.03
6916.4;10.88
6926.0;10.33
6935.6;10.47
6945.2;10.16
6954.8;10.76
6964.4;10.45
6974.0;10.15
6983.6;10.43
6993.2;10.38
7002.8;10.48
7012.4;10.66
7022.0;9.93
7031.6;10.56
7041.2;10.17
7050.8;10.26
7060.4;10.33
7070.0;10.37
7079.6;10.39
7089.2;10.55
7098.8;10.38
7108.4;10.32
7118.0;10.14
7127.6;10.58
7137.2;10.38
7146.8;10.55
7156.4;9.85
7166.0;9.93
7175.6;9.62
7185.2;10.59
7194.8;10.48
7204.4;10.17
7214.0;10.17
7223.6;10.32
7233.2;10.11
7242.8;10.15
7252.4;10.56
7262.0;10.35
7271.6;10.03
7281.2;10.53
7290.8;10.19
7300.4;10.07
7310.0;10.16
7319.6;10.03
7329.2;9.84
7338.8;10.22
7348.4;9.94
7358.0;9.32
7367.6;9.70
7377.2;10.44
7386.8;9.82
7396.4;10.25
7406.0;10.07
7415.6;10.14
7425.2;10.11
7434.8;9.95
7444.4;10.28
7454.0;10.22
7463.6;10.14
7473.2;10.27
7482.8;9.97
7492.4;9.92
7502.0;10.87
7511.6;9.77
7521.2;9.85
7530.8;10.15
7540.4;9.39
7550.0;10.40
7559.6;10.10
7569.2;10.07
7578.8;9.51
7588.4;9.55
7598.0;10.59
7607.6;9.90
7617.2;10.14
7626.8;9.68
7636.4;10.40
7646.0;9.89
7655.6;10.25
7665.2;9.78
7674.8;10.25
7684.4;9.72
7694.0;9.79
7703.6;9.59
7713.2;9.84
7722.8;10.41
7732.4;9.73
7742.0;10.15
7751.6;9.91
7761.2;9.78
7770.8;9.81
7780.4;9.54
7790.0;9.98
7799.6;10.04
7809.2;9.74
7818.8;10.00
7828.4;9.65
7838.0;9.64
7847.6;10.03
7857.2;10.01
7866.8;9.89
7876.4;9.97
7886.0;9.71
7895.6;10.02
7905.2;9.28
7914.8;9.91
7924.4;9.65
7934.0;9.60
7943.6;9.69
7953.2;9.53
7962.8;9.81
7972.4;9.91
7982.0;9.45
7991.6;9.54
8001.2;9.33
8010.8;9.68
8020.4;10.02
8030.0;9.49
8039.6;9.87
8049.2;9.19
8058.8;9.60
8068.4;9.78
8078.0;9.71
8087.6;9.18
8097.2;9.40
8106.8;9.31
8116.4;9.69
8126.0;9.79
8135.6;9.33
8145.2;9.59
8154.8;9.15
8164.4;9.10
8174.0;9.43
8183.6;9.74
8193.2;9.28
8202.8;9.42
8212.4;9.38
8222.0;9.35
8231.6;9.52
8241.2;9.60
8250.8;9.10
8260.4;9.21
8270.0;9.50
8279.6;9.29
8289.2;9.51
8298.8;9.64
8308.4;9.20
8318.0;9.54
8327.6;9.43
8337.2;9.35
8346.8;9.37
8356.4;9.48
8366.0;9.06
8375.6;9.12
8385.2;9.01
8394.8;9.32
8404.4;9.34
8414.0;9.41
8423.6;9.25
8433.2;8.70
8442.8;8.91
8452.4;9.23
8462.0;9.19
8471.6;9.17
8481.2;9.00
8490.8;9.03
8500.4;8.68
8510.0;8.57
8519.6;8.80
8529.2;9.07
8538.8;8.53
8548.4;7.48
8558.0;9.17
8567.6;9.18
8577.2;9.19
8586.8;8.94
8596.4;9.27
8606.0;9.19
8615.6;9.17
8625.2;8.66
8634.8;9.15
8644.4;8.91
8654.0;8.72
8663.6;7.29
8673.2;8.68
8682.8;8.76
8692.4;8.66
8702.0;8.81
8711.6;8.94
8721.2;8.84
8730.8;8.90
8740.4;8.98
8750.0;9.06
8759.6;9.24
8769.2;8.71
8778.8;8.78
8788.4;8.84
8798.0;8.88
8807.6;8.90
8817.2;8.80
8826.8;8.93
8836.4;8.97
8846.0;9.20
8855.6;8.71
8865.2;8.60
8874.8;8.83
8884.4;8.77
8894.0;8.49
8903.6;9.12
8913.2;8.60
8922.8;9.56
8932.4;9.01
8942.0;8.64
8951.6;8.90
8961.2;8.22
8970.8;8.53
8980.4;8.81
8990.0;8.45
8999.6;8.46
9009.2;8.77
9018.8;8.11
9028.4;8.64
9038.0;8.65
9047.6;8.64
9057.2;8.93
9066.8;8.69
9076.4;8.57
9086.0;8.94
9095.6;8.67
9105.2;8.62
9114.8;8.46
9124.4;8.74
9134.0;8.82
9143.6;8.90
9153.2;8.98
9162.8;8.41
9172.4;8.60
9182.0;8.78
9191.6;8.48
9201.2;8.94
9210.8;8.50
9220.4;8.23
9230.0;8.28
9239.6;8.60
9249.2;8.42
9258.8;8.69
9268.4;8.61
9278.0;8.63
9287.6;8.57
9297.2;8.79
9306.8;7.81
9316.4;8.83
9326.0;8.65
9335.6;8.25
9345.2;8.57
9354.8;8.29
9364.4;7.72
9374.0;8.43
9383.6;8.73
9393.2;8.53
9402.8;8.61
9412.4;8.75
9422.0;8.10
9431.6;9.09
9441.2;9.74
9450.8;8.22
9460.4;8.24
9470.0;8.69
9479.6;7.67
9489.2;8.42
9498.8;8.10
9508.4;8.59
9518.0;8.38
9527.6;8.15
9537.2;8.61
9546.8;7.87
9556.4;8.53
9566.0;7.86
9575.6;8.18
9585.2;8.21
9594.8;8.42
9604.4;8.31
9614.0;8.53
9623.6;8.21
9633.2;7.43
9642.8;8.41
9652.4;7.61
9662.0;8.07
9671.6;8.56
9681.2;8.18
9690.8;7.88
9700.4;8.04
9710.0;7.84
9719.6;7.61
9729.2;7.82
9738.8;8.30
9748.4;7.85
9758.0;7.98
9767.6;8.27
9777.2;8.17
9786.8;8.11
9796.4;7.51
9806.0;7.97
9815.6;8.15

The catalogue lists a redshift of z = 0.00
